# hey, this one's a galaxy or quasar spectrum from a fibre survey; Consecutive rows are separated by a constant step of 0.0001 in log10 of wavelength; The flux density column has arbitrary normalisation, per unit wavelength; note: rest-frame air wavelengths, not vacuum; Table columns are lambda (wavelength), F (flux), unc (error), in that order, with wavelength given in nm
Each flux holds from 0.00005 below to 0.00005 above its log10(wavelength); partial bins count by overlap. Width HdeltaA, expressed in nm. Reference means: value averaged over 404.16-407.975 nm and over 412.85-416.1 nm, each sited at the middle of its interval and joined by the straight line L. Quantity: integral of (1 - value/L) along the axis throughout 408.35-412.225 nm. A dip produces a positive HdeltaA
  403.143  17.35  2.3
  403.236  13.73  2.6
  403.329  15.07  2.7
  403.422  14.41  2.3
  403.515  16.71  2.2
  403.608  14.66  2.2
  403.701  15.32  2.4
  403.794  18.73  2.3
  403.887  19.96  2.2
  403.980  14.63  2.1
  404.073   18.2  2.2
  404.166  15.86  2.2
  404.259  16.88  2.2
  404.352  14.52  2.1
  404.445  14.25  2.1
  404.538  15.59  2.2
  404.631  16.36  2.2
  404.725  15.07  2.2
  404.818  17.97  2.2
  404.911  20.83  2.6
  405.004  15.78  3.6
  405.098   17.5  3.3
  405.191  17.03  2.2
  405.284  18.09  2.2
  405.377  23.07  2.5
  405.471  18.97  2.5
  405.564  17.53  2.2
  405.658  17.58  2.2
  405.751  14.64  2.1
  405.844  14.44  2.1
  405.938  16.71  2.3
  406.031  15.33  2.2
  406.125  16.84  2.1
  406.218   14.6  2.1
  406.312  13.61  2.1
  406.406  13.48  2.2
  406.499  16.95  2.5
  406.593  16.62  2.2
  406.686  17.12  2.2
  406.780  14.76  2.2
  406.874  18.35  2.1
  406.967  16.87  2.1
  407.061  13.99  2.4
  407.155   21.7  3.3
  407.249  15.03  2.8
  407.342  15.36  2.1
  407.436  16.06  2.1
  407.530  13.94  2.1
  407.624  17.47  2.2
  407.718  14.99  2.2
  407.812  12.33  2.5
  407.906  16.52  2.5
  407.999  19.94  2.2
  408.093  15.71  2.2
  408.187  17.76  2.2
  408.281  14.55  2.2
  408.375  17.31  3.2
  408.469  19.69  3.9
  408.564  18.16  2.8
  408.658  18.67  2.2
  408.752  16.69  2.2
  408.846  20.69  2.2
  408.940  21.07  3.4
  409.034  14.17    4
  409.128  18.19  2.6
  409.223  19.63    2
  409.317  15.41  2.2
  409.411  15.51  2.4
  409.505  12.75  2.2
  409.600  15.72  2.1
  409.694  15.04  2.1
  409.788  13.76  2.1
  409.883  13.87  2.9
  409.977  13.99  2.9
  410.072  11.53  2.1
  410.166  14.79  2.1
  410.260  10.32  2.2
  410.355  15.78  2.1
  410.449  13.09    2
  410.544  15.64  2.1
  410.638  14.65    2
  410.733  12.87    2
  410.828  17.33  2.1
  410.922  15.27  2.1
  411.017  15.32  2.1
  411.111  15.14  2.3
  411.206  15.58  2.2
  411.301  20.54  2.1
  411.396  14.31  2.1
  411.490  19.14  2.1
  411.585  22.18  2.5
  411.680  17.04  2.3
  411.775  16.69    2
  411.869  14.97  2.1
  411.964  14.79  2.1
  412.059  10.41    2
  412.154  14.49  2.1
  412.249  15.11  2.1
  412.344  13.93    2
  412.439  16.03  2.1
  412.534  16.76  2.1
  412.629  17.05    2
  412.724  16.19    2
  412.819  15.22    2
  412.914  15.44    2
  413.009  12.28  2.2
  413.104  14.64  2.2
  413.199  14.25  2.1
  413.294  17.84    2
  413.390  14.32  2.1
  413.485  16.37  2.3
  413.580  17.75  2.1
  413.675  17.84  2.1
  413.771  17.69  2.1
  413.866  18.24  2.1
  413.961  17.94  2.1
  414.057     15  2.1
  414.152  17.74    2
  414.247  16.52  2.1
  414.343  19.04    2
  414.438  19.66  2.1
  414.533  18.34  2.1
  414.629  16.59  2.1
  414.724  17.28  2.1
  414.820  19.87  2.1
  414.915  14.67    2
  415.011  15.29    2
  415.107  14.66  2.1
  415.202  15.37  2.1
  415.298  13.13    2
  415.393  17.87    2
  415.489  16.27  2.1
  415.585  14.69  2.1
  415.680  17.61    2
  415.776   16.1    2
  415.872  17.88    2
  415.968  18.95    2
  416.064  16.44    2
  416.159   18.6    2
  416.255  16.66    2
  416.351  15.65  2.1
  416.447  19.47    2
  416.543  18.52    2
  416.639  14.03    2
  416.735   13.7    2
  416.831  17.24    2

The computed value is 0.14 nm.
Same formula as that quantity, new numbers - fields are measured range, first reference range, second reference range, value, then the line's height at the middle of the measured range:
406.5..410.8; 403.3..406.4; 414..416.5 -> 0.179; 16.7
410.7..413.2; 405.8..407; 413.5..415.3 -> 0.145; 16.7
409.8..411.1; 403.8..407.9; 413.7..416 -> 0.194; 16.7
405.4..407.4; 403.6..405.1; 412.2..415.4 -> 0.031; 16.6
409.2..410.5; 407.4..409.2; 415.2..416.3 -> 0.209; 17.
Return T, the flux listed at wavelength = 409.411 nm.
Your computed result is 15.51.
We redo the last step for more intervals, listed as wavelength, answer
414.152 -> 17.74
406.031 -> 15.33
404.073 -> 18.2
